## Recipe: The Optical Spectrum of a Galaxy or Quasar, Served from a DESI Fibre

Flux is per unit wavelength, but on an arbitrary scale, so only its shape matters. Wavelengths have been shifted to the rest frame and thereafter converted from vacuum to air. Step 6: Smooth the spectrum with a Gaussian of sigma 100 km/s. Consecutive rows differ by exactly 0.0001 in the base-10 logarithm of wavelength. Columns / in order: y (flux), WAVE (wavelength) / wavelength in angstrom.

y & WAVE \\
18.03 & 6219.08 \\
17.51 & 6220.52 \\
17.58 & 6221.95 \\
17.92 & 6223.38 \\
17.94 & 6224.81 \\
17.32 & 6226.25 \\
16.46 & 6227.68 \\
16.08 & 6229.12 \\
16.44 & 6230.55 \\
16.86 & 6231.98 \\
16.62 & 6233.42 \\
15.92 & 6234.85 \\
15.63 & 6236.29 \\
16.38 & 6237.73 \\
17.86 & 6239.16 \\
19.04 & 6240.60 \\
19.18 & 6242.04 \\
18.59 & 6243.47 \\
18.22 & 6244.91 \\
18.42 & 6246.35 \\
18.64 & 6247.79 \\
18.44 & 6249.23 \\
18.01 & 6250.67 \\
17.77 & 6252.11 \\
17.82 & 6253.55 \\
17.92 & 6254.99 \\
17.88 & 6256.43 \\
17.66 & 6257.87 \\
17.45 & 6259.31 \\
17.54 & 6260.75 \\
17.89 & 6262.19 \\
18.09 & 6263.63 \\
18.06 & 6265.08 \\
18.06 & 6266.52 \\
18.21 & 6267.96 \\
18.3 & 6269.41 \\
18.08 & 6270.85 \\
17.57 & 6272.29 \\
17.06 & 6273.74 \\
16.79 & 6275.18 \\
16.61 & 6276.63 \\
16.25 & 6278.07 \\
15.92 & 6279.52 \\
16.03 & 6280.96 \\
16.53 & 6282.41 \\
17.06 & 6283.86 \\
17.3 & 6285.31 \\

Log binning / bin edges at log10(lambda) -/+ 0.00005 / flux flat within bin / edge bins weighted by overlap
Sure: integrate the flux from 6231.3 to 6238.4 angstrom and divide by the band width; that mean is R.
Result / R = 16.3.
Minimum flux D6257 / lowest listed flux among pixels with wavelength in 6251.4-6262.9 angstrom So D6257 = 17.45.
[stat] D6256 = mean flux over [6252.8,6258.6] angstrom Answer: 17.8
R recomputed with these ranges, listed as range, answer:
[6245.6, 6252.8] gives 18.2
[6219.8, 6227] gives 17.7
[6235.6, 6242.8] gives 17.6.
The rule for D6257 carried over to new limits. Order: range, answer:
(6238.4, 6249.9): 17.86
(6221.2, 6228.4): 16.46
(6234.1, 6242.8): 15.63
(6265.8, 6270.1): 18.06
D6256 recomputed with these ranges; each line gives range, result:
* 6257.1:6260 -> 17.6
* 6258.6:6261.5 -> 17.5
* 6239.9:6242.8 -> 19.1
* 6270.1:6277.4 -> 17.2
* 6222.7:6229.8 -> 17.1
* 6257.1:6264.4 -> 17.7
